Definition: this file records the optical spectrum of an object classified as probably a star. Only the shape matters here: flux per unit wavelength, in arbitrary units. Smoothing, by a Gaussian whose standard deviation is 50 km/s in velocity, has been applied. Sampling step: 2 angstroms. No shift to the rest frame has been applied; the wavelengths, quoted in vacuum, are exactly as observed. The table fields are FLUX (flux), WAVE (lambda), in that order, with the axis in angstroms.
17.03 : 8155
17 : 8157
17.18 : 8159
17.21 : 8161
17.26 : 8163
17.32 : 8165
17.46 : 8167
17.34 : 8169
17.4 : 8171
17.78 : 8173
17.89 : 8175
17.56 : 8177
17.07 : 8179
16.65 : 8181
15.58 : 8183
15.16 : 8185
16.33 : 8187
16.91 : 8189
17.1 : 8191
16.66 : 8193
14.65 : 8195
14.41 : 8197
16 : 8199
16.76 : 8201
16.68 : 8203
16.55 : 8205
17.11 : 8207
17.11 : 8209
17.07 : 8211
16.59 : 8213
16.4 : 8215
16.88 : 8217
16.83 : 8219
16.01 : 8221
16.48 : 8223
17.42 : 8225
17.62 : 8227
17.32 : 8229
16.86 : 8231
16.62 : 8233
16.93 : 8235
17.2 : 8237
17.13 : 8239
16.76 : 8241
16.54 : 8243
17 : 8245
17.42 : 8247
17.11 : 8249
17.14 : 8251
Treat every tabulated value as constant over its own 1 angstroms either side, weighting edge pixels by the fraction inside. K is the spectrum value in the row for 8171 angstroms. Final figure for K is 17.4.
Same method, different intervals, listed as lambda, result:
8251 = 17.14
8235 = 16.93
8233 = 16.62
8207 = 17.11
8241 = 16.76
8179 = 17.07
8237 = 17.2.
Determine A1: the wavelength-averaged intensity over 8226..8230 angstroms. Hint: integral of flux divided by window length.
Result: 17.5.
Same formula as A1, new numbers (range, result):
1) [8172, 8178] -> 17.7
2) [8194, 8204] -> 15.7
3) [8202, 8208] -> 16.8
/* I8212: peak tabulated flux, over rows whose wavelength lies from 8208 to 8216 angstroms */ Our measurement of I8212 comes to 17.11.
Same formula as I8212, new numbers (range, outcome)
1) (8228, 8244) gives 17.32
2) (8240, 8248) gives 17.42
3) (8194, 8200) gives 16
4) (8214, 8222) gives 16.88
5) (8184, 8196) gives 17.1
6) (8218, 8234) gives 17.62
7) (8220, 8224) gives 16.48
